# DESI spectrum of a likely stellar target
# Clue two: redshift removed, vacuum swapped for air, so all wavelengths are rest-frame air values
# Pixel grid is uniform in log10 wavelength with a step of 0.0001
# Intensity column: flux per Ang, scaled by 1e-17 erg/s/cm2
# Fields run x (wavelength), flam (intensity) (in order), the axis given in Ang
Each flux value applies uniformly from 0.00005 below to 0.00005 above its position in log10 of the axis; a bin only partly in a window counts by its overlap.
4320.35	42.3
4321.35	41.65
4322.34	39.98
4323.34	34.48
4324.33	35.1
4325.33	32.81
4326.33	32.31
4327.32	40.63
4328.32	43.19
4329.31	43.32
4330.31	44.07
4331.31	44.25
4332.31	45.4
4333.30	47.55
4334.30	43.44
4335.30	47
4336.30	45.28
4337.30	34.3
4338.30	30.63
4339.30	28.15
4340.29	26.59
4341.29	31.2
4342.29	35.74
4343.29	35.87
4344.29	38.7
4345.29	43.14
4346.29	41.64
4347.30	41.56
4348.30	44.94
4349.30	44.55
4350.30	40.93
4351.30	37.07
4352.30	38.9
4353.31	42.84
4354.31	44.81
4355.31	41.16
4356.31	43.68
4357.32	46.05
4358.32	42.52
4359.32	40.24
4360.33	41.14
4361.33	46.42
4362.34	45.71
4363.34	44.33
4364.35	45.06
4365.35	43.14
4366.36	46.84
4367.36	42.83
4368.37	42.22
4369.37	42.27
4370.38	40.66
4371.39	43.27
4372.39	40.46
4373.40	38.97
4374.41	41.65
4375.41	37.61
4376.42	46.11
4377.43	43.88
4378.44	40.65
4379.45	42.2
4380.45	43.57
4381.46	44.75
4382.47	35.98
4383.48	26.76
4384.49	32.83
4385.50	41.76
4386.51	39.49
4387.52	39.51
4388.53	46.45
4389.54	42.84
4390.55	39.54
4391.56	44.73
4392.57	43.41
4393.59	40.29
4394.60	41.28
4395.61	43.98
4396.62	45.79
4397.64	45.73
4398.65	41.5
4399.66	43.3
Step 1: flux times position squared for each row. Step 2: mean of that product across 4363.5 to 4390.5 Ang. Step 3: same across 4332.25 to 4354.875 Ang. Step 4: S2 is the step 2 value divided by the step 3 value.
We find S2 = 1.06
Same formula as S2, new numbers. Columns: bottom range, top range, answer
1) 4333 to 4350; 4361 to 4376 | 1.12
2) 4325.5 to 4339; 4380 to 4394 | 1.00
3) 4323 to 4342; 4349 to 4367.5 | 1.13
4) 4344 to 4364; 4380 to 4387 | 0.90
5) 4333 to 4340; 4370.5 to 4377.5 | 1.09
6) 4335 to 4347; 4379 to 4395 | 1.13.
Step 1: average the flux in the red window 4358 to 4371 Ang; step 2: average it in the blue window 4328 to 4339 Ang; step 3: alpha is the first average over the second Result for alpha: 1.0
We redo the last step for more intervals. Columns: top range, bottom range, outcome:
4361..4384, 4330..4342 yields 1.08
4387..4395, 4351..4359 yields 1.00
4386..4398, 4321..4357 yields 1.08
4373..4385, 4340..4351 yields 1.02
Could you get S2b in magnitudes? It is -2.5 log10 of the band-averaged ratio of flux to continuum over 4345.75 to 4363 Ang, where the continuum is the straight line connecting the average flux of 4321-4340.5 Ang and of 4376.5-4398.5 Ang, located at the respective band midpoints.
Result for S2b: -0.07 mag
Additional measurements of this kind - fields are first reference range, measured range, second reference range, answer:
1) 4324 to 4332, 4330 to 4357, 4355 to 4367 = 0.04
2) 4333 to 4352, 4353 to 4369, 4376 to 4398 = -0.10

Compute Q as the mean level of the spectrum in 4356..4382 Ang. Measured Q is 42.9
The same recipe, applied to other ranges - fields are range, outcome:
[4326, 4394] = 41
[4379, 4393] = 40.3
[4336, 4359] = 39.1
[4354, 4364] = 43.6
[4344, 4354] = 41.5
